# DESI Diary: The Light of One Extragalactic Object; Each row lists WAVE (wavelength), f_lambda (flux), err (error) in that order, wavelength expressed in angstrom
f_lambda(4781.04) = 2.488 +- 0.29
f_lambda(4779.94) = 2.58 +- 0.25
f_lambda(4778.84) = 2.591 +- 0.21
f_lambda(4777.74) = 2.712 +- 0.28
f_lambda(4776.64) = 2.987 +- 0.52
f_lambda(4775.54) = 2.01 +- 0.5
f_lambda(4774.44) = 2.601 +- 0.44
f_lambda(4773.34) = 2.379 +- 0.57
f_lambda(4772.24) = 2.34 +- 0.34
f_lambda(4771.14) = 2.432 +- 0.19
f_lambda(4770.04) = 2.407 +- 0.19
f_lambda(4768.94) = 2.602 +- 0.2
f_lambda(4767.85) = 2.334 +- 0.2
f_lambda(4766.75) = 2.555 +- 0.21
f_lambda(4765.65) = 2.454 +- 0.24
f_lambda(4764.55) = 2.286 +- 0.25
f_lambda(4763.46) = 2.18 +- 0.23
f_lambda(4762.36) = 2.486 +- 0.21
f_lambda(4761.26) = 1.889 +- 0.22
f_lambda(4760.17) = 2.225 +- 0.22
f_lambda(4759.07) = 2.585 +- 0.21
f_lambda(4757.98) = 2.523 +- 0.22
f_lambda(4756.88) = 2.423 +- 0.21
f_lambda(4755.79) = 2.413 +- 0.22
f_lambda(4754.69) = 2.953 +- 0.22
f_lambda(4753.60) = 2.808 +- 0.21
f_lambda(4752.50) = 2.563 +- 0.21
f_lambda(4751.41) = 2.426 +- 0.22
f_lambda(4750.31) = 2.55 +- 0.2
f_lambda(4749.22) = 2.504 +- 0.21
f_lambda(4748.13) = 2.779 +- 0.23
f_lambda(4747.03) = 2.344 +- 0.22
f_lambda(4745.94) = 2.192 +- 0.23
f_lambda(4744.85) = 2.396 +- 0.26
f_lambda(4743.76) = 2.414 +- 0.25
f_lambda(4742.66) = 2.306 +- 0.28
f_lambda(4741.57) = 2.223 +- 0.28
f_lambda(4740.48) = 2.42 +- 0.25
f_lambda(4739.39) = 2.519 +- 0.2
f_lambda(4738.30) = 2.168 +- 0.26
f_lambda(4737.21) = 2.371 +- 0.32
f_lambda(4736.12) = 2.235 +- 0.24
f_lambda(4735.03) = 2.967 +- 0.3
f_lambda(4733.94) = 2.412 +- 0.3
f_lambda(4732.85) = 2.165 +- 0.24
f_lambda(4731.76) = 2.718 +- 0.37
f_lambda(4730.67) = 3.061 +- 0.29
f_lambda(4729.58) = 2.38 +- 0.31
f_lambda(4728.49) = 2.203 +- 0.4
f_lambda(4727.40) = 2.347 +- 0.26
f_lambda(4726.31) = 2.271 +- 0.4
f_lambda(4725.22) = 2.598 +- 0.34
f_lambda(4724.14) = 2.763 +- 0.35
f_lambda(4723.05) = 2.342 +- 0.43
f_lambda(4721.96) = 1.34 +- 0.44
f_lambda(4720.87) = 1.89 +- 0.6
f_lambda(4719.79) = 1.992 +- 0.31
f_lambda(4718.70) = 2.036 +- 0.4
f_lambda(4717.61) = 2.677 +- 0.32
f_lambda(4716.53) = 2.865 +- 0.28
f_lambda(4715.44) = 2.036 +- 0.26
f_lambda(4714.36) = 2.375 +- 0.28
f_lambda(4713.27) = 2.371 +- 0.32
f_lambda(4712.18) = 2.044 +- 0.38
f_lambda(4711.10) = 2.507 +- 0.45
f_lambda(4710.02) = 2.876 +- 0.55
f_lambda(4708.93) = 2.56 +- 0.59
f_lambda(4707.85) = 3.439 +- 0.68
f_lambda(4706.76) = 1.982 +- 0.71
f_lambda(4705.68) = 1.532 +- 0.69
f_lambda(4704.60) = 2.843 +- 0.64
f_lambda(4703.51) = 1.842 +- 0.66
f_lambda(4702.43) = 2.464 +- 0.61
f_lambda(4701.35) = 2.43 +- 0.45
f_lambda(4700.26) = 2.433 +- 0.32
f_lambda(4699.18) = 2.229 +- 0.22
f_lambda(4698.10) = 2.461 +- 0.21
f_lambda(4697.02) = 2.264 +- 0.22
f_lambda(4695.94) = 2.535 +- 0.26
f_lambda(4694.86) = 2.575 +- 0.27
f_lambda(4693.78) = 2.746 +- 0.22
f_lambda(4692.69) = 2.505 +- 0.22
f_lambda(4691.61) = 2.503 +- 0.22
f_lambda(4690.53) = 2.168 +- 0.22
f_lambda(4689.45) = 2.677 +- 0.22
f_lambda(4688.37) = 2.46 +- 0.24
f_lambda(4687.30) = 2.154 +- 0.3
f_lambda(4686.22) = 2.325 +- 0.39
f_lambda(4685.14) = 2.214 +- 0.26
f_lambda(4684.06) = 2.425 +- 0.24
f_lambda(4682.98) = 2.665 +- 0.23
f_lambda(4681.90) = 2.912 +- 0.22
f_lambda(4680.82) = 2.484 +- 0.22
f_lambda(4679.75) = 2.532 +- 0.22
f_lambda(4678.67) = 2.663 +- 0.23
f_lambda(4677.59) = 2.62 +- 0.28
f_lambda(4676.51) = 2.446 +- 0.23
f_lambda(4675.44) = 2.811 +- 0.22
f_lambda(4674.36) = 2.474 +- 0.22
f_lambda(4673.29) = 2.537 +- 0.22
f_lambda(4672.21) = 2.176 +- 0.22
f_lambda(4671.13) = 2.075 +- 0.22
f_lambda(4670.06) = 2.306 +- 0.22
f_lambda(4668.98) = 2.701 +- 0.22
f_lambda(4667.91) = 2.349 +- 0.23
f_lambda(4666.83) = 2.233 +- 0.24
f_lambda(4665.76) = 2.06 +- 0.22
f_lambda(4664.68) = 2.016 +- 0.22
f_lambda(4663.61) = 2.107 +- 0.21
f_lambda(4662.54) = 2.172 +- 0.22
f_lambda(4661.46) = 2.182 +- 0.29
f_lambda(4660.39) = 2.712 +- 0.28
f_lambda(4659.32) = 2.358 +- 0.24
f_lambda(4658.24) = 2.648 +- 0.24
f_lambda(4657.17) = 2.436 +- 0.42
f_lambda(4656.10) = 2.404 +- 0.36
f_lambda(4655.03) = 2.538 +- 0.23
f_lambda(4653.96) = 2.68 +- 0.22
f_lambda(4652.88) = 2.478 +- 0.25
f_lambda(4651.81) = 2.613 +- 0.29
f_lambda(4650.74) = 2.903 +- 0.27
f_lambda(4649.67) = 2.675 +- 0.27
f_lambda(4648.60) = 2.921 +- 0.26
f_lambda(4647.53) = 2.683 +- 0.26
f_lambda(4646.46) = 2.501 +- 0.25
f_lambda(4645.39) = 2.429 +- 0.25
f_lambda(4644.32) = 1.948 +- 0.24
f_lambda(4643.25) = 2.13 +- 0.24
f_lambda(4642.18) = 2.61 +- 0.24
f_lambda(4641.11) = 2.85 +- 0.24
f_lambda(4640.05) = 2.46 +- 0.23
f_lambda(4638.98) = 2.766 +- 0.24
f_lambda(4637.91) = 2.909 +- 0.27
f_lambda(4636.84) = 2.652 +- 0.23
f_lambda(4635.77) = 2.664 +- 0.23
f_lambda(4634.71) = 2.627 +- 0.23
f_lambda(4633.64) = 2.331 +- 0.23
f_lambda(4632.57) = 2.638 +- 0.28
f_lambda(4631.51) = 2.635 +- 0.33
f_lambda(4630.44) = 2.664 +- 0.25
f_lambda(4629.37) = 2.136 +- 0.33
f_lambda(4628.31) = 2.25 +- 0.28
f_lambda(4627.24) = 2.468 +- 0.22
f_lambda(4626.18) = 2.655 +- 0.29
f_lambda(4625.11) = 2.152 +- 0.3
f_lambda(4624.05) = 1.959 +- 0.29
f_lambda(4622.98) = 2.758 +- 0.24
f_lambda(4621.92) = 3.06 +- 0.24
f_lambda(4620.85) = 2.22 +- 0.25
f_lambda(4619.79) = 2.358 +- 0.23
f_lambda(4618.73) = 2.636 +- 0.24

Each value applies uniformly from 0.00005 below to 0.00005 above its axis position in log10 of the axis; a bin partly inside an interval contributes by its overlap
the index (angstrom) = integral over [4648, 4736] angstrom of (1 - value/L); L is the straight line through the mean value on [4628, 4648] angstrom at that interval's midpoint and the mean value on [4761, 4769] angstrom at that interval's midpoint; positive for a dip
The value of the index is 0.7 angstrom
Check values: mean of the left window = 2.52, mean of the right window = 2.35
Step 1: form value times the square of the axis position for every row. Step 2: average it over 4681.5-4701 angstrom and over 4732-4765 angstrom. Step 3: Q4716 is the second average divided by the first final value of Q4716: 1.0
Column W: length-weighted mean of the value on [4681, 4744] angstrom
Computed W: 2.4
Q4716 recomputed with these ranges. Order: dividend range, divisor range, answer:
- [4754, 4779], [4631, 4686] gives 1.03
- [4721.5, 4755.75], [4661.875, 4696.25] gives 1.03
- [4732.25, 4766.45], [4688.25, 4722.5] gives 1.05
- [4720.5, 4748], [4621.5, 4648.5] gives 0.98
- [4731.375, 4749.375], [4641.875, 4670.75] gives 1.03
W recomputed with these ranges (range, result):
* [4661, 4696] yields 2.42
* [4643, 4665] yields 2.46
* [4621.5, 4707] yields 2.46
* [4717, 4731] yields 2.29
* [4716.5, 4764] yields 2.4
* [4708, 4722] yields 2.34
